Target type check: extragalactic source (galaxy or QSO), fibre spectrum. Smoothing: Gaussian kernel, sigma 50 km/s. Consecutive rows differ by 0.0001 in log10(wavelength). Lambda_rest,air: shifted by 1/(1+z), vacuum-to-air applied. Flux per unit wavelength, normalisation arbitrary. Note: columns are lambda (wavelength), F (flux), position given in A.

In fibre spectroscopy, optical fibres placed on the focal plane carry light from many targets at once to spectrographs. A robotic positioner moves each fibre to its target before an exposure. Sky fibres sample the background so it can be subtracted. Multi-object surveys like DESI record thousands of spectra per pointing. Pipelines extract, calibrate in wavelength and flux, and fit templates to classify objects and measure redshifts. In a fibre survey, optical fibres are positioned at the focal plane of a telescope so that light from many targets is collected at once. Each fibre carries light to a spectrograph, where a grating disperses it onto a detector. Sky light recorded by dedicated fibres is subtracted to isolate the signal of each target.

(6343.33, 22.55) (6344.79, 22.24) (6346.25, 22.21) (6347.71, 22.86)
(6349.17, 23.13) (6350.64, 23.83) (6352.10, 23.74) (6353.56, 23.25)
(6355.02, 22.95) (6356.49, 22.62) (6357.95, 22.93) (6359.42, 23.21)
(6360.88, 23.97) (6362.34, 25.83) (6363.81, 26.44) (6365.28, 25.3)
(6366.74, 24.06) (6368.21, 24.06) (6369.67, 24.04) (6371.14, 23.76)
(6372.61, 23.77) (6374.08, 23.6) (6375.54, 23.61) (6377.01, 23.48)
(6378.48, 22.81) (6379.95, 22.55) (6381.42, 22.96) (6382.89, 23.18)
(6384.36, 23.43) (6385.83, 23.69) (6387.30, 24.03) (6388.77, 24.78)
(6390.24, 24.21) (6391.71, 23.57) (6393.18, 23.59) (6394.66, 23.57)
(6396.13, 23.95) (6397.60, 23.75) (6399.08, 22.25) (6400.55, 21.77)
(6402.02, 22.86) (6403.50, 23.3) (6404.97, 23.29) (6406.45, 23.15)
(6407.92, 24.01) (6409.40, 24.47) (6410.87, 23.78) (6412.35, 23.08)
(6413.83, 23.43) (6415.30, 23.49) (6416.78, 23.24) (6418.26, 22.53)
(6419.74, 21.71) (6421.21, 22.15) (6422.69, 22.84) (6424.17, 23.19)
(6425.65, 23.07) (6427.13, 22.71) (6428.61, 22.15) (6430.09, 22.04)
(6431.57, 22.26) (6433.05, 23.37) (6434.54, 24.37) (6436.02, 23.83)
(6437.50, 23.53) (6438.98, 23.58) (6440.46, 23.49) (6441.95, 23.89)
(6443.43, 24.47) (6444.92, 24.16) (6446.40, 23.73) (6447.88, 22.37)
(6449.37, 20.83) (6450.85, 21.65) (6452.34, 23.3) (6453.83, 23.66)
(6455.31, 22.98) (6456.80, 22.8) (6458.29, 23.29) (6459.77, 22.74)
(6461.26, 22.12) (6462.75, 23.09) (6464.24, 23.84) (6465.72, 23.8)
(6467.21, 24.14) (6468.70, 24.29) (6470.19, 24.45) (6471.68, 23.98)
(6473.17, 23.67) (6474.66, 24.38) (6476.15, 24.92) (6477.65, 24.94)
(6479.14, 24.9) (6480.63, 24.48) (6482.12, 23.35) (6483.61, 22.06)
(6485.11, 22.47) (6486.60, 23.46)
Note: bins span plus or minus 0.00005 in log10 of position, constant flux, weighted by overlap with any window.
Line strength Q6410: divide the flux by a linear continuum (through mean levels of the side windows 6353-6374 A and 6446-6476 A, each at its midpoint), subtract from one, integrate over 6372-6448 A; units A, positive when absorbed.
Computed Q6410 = 1.11 A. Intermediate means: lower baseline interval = 24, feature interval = 23.3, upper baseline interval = 23.3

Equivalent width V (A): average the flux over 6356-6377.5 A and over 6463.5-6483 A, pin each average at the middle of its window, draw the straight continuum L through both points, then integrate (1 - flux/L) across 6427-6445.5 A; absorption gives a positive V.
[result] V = 0.6 A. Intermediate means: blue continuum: 24.1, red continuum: 24.2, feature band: 23.4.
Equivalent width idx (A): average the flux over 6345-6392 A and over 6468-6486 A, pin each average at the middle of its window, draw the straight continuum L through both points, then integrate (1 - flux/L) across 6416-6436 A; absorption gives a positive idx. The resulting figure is 0.9 A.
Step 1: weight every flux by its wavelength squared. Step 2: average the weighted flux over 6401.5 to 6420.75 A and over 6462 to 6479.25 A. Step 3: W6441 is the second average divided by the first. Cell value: 1.06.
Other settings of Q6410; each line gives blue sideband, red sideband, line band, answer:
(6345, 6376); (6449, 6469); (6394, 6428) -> 0.42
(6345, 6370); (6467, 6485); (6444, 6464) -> 0.95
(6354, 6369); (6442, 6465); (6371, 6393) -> 0.30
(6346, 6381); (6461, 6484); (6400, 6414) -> 0.27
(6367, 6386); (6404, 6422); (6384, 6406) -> -0.13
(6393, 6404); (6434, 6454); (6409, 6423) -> 0.08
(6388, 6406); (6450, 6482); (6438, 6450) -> 0.12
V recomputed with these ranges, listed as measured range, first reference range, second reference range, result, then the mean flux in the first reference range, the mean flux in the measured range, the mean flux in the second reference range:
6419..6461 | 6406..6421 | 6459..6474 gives 0.8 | 23.3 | 23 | 23.6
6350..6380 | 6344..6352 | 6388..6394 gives -0.6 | 22.9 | 23.8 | 24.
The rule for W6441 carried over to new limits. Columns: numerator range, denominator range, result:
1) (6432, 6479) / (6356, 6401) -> 1.02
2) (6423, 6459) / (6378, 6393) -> 1.00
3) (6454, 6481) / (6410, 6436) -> 1.05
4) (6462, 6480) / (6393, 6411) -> 1.06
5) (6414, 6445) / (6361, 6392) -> 0.98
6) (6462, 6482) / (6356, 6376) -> 1.04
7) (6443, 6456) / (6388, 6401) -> 0.99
